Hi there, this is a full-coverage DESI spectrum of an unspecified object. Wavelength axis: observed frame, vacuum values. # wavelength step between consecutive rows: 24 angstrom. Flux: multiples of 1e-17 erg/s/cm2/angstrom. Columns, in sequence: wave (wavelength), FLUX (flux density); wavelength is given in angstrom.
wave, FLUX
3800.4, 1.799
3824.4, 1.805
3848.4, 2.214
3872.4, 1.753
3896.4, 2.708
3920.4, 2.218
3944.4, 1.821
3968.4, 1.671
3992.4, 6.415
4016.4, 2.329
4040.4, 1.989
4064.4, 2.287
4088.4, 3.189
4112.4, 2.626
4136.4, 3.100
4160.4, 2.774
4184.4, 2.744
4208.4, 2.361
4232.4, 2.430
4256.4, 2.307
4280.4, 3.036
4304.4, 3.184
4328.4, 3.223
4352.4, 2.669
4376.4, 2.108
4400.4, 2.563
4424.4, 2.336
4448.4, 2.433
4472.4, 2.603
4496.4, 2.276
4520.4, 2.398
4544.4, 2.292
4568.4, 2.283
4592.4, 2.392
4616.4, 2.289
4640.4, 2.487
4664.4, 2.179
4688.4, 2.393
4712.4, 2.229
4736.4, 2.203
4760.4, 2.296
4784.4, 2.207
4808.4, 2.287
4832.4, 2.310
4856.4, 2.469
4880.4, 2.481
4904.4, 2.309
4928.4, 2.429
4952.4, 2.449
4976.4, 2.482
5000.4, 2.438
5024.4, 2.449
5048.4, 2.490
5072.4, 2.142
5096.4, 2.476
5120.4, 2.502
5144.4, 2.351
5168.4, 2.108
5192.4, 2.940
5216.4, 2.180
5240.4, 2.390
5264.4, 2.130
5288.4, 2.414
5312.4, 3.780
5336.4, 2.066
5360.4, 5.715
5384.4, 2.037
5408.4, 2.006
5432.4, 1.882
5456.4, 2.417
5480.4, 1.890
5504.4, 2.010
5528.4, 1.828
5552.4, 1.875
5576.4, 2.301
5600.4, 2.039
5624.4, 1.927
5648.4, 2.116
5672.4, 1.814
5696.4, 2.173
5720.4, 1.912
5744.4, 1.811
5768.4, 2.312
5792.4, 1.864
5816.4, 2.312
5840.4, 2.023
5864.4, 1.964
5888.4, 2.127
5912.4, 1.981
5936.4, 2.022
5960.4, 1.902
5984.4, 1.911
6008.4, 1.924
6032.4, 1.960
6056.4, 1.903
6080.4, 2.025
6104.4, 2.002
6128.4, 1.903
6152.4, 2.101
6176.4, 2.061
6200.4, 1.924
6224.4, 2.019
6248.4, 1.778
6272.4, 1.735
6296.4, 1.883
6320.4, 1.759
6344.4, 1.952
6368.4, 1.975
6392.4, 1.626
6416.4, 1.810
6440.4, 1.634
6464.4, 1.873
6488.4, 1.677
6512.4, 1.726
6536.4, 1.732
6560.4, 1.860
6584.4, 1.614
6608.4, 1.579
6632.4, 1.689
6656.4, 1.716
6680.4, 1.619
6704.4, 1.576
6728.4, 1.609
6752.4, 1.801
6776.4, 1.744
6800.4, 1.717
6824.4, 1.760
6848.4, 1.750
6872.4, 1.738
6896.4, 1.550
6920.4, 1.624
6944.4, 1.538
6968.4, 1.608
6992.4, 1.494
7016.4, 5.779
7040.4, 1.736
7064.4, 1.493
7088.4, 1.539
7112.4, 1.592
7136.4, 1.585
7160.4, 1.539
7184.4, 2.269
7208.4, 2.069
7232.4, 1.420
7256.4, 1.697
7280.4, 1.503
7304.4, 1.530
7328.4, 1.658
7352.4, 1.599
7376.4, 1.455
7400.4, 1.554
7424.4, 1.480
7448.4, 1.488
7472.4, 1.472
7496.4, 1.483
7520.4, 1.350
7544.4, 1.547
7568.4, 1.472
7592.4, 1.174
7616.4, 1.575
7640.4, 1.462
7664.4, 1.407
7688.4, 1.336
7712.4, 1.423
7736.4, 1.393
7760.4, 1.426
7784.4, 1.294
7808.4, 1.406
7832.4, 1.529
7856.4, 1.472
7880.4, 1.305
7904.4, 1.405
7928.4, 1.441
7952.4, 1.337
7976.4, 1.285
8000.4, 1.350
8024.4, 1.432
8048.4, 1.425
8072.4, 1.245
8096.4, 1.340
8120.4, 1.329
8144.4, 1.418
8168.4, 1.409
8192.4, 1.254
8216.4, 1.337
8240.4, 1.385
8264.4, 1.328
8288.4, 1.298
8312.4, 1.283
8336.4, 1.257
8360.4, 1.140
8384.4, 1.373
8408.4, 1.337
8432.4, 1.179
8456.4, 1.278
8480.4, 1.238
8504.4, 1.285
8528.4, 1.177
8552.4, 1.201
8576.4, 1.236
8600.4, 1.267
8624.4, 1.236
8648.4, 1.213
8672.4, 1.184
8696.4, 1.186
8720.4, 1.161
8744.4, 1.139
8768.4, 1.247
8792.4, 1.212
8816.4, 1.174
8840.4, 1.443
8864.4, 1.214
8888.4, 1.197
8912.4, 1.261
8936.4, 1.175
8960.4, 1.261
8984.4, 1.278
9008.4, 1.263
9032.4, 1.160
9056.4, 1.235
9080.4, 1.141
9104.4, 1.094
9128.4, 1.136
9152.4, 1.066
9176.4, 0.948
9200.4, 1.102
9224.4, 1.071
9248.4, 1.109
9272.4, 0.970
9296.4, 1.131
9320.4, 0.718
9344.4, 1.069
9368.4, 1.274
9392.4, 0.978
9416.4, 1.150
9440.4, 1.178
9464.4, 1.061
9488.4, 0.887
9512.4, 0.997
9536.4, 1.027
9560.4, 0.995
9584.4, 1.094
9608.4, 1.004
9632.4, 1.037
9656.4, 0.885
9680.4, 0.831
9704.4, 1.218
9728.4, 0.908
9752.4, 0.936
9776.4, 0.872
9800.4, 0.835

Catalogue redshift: 0.07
